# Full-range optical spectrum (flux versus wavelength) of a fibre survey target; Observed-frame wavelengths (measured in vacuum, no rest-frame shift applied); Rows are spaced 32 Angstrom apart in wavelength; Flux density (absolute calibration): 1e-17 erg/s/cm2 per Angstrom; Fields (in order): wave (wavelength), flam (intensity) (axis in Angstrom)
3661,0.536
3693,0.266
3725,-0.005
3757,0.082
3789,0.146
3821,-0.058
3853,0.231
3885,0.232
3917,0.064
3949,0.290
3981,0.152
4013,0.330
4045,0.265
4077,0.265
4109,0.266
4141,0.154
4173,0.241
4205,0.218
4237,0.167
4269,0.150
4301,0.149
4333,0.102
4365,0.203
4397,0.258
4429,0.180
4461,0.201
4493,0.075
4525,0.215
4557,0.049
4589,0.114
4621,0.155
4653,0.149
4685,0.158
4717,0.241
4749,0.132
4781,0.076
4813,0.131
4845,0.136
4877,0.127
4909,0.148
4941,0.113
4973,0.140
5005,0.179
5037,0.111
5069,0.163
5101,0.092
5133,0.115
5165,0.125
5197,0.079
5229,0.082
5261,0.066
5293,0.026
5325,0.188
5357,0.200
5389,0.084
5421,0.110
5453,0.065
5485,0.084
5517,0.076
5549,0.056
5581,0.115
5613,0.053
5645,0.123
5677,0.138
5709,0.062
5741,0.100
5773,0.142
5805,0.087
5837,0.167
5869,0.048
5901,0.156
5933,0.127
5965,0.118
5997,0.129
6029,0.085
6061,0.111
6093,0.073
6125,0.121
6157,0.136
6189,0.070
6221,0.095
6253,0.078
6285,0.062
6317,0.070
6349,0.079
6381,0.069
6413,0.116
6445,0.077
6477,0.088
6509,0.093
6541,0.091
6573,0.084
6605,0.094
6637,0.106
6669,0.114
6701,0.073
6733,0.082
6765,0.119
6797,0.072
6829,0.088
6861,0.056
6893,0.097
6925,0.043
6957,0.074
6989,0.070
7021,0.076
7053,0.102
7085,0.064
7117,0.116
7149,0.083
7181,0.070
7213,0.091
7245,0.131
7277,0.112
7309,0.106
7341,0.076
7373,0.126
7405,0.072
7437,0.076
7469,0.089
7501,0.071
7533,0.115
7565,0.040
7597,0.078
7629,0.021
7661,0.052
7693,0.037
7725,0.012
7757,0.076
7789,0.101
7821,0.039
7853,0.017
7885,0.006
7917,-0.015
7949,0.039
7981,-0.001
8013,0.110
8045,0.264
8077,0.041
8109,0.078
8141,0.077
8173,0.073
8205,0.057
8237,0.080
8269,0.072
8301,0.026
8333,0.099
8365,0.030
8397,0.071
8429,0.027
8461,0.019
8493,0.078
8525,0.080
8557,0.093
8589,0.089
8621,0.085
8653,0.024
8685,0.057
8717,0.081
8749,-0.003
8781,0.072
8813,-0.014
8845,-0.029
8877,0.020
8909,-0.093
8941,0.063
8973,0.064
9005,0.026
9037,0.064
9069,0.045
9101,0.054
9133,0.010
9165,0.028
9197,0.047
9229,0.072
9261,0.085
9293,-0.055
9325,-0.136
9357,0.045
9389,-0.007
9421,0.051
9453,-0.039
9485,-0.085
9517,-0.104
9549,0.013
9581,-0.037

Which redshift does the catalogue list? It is 1.154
